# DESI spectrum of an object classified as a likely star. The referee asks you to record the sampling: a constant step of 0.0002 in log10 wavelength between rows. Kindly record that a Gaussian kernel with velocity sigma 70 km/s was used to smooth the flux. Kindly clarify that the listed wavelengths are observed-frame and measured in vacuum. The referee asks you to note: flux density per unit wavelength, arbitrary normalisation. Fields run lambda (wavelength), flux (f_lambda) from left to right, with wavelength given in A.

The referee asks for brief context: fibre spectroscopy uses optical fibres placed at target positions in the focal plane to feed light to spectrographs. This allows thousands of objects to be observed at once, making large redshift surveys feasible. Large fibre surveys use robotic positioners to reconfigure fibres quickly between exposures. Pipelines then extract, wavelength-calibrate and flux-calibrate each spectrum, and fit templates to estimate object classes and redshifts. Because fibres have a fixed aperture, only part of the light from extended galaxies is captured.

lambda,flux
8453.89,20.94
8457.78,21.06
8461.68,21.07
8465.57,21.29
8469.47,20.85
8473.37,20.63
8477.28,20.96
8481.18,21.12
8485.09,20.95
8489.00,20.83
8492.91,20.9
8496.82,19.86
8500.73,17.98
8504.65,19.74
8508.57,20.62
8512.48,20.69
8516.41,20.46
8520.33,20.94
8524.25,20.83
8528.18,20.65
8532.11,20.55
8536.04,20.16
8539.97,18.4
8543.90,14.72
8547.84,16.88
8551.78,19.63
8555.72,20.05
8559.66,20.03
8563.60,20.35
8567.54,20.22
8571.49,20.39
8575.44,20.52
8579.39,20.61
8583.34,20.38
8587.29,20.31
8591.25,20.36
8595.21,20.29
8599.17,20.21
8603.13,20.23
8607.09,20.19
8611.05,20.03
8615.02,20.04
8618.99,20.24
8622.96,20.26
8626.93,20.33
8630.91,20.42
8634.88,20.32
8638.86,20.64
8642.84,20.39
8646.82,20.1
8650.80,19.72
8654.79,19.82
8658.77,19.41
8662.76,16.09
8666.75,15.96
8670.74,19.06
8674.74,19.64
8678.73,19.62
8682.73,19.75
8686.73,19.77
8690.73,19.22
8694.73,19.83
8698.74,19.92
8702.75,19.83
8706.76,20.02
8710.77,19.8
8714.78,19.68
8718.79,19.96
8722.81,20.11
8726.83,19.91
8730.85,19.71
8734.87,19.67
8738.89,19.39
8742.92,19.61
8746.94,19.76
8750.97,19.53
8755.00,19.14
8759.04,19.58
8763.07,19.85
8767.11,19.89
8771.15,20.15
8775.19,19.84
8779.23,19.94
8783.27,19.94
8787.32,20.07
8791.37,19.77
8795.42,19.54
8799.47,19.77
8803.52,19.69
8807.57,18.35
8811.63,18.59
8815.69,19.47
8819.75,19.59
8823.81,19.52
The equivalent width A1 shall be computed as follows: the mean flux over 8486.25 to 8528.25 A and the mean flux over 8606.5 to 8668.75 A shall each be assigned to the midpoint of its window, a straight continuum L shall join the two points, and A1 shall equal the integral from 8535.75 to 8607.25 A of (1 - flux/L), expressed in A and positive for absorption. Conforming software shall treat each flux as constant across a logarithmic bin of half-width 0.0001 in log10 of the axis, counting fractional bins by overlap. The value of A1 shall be 1.09 A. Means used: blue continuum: 20.3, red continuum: 19.6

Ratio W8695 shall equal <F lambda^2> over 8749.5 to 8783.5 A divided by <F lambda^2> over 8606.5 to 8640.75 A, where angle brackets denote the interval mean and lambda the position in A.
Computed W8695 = 1.01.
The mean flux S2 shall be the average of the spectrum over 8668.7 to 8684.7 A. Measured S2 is 19.5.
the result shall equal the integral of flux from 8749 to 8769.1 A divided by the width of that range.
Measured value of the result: 19.6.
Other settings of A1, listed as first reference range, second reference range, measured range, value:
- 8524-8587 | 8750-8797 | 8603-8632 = -0.79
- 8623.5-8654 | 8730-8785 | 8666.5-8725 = 1.19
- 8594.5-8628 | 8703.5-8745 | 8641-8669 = 1.77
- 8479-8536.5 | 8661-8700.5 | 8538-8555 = 2.10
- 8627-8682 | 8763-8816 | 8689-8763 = -0.77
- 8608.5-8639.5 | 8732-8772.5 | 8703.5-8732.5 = -0.10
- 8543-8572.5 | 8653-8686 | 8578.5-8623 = -3.00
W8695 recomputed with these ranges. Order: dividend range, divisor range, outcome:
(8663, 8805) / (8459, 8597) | 1.02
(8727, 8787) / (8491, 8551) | 1.07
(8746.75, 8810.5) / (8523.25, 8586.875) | 1.05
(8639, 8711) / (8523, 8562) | 1.04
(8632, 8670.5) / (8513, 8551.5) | 1.02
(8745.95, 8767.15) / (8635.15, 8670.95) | 1.05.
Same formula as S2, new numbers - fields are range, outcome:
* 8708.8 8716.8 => 19.8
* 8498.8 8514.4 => 19.8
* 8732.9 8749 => 19.6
